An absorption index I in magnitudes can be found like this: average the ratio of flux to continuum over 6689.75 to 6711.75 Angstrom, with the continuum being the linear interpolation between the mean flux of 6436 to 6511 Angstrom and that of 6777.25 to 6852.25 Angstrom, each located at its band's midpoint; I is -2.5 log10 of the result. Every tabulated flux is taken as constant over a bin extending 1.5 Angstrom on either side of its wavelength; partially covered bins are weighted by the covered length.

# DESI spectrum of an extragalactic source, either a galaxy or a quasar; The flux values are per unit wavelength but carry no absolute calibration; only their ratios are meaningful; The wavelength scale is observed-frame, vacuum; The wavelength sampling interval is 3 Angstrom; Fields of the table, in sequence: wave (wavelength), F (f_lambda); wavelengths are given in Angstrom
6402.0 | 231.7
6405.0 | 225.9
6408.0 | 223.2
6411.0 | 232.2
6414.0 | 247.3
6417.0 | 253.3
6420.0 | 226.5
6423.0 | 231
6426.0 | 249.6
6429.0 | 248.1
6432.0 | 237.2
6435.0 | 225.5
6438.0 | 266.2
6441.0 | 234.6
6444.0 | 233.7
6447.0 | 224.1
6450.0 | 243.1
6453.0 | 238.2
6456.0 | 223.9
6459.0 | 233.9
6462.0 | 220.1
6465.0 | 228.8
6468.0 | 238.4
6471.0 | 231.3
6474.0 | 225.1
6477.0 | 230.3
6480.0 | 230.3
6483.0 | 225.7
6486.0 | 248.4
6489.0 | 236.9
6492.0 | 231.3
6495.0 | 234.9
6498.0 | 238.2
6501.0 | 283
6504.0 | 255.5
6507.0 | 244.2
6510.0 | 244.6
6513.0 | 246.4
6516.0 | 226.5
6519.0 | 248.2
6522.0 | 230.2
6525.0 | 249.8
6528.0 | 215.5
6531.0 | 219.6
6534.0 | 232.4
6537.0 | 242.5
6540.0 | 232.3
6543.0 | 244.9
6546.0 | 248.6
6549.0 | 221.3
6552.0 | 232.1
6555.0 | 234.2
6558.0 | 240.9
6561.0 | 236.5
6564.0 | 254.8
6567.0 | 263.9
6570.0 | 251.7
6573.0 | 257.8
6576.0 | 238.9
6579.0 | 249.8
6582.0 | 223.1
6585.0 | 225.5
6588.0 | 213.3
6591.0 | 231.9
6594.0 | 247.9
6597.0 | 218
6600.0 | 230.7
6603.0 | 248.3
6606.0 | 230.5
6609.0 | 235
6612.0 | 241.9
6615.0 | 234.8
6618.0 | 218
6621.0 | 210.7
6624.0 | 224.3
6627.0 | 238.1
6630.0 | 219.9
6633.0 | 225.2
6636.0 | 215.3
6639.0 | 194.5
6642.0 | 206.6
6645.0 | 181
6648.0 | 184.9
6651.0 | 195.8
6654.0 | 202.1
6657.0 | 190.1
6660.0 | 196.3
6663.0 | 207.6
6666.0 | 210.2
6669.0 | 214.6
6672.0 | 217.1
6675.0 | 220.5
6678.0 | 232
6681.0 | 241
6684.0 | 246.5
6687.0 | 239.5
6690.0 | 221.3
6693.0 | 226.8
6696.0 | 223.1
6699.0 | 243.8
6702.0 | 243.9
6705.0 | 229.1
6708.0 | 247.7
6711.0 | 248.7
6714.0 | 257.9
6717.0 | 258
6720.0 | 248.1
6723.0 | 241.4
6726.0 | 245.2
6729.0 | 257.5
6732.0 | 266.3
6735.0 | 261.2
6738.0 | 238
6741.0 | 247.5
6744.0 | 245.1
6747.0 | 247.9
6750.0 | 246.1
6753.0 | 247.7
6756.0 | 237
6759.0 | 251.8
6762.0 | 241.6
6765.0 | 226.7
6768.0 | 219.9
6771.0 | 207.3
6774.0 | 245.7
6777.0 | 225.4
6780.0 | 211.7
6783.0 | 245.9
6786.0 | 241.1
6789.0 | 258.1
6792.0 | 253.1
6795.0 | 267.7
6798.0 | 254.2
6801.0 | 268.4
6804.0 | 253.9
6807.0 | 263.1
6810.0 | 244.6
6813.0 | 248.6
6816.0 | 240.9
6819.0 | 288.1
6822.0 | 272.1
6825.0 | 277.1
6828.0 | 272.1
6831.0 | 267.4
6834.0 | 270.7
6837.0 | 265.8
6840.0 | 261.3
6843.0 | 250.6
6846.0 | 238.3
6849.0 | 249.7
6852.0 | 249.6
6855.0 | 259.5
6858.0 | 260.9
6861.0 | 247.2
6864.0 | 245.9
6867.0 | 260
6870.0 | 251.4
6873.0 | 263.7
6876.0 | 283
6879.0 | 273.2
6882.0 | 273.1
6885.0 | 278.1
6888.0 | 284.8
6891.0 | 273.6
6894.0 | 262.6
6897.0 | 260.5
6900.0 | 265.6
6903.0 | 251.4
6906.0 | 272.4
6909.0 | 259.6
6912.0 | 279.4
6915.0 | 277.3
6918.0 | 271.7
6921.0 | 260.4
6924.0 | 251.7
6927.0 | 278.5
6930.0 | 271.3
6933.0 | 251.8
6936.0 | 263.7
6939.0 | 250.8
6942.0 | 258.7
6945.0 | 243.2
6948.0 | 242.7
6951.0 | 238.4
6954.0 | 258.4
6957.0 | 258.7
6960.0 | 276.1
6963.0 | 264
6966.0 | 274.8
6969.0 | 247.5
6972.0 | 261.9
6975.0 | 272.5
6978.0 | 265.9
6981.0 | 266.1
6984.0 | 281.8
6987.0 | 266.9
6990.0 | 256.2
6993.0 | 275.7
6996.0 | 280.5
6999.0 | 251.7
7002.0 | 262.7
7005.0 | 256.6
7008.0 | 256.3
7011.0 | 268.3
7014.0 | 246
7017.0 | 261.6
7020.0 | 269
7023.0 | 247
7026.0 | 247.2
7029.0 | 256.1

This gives 0.06 mag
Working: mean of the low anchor 238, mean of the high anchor 256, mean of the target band 236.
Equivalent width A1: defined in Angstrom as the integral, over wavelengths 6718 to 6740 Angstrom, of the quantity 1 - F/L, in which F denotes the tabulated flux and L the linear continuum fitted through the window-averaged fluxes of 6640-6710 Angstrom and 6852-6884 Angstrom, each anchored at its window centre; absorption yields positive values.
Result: -2.0 Angstrom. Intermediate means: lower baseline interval 218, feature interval 251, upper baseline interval 261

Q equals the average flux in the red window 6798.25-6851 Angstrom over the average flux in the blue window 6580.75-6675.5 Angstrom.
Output 1.20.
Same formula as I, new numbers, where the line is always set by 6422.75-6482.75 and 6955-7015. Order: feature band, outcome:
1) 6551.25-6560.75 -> 0.02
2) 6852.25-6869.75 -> 0.01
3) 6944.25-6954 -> 0.08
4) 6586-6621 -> 0.06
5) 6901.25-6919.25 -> -0.03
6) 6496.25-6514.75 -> -0.06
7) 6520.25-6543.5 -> 0.03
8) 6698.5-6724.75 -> 0.01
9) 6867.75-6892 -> -0.06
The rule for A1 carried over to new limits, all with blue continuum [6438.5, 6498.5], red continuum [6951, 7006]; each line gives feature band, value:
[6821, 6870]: -0.5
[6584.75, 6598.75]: 0.8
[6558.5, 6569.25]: -0.5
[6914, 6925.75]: -0.2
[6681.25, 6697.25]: 0.9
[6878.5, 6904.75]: -1.0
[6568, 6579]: -0.5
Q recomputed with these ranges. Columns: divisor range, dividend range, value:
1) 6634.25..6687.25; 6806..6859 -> 1.24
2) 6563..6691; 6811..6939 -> 1.18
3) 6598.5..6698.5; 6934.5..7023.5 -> 1.19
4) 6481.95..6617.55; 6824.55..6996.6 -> 1.10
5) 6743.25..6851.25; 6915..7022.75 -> 1.05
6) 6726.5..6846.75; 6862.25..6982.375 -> 1.05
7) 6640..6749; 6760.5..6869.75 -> 1.09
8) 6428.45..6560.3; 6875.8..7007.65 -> 1.12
